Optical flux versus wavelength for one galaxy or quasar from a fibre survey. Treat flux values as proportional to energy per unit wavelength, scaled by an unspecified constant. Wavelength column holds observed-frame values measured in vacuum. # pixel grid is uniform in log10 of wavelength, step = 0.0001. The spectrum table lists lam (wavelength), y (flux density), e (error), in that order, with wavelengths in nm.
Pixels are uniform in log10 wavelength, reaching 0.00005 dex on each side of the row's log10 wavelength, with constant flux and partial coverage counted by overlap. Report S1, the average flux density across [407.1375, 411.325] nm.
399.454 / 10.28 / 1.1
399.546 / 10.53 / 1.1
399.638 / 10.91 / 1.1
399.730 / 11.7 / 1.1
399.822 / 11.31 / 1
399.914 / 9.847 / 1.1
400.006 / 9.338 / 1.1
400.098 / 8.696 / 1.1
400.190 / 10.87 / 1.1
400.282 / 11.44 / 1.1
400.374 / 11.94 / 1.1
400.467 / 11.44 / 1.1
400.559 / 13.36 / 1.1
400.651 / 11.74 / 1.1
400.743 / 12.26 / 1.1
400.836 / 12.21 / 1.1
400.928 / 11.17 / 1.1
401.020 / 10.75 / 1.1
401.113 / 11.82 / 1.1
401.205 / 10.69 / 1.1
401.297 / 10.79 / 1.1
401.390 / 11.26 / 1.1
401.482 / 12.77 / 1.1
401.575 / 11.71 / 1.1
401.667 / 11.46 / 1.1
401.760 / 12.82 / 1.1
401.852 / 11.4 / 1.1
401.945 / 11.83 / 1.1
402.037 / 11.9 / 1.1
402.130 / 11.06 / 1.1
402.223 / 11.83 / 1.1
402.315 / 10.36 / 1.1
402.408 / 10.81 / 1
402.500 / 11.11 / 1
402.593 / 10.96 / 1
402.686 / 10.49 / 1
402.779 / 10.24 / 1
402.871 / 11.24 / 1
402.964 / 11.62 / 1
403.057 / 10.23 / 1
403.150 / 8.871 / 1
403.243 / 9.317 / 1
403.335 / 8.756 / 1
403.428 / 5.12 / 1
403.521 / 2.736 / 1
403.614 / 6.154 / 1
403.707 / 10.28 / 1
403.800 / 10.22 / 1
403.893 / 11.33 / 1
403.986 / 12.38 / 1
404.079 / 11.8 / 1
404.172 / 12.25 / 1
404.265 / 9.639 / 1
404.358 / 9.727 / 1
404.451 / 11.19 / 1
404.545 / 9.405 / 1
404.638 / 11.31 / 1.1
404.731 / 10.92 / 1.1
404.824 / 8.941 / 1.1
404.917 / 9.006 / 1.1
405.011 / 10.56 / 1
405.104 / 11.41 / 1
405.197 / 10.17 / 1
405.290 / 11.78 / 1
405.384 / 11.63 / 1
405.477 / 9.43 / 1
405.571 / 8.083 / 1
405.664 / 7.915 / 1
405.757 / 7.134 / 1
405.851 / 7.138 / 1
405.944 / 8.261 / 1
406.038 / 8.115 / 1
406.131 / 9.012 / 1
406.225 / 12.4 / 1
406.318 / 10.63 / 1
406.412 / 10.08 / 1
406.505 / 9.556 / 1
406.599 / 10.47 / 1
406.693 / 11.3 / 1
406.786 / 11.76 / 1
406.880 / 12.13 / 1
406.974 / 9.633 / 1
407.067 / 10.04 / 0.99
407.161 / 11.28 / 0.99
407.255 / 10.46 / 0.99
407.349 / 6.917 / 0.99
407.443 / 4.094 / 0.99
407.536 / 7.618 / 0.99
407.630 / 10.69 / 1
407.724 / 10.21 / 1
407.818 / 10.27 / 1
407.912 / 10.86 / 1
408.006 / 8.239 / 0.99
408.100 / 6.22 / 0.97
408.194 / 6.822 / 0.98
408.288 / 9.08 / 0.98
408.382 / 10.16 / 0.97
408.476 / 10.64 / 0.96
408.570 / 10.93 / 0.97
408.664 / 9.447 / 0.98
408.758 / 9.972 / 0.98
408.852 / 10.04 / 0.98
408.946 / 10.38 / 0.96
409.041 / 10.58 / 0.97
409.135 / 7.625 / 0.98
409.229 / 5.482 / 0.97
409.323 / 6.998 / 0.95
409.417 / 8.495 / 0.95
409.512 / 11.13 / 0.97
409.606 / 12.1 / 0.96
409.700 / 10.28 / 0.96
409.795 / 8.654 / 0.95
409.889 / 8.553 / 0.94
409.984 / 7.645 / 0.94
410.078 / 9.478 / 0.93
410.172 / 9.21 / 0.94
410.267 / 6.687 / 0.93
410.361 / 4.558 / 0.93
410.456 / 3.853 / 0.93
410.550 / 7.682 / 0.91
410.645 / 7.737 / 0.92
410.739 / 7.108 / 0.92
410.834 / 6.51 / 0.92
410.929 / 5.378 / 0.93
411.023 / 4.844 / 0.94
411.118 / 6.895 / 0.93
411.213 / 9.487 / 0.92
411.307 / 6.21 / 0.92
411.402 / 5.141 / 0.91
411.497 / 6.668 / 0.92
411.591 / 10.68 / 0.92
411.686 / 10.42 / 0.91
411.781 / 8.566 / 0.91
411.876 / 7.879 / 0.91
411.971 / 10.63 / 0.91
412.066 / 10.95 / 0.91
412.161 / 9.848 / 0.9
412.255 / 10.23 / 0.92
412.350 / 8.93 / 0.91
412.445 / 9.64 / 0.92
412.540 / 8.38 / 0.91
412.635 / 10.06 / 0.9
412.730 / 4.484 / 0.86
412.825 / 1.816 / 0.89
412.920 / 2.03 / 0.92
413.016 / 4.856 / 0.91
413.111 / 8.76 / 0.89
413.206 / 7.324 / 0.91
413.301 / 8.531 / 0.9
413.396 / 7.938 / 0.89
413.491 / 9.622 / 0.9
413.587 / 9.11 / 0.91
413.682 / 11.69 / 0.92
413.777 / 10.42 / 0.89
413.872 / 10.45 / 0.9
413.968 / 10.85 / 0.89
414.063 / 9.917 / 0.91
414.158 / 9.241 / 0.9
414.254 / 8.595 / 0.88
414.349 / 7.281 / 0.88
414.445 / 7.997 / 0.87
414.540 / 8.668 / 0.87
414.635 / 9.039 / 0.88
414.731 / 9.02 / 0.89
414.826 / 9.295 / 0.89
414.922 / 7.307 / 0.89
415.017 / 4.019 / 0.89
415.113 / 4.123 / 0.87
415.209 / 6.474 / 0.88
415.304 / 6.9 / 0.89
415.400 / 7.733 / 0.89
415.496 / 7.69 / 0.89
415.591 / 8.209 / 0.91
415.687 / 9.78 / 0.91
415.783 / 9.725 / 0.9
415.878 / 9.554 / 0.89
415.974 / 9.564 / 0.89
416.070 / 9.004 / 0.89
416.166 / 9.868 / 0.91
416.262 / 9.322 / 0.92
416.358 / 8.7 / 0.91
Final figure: 8.39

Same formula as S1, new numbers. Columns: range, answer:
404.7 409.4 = 9.44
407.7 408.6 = 9.29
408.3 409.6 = 9.46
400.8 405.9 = 10.3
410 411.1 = 6.68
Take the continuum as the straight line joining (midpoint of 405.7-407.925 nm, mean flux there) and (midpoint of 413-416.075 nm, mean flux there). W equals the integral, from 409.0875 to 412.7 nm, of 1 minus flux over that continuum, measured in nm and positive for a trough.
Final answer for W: 0.33 nm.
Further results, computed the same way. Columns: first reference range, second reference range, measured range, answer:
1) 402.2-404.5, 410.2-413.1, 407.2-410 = -0.27 nm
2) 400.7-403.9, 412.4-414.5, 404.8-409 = -0.03 nm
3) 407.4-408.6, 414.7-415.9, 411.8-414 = -0.11 nm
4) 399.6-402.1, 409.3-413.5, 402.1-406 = 0.19 nm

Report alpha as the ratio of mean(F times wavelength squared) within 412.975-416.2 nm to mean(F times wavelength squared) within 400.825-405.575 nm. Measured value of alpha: 0.9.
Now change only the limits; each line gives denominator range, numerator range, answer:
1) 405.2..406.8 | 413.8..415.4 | 0.87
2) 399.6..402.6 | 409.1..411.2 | 0.70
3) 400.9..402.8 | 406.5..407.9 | 0.89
